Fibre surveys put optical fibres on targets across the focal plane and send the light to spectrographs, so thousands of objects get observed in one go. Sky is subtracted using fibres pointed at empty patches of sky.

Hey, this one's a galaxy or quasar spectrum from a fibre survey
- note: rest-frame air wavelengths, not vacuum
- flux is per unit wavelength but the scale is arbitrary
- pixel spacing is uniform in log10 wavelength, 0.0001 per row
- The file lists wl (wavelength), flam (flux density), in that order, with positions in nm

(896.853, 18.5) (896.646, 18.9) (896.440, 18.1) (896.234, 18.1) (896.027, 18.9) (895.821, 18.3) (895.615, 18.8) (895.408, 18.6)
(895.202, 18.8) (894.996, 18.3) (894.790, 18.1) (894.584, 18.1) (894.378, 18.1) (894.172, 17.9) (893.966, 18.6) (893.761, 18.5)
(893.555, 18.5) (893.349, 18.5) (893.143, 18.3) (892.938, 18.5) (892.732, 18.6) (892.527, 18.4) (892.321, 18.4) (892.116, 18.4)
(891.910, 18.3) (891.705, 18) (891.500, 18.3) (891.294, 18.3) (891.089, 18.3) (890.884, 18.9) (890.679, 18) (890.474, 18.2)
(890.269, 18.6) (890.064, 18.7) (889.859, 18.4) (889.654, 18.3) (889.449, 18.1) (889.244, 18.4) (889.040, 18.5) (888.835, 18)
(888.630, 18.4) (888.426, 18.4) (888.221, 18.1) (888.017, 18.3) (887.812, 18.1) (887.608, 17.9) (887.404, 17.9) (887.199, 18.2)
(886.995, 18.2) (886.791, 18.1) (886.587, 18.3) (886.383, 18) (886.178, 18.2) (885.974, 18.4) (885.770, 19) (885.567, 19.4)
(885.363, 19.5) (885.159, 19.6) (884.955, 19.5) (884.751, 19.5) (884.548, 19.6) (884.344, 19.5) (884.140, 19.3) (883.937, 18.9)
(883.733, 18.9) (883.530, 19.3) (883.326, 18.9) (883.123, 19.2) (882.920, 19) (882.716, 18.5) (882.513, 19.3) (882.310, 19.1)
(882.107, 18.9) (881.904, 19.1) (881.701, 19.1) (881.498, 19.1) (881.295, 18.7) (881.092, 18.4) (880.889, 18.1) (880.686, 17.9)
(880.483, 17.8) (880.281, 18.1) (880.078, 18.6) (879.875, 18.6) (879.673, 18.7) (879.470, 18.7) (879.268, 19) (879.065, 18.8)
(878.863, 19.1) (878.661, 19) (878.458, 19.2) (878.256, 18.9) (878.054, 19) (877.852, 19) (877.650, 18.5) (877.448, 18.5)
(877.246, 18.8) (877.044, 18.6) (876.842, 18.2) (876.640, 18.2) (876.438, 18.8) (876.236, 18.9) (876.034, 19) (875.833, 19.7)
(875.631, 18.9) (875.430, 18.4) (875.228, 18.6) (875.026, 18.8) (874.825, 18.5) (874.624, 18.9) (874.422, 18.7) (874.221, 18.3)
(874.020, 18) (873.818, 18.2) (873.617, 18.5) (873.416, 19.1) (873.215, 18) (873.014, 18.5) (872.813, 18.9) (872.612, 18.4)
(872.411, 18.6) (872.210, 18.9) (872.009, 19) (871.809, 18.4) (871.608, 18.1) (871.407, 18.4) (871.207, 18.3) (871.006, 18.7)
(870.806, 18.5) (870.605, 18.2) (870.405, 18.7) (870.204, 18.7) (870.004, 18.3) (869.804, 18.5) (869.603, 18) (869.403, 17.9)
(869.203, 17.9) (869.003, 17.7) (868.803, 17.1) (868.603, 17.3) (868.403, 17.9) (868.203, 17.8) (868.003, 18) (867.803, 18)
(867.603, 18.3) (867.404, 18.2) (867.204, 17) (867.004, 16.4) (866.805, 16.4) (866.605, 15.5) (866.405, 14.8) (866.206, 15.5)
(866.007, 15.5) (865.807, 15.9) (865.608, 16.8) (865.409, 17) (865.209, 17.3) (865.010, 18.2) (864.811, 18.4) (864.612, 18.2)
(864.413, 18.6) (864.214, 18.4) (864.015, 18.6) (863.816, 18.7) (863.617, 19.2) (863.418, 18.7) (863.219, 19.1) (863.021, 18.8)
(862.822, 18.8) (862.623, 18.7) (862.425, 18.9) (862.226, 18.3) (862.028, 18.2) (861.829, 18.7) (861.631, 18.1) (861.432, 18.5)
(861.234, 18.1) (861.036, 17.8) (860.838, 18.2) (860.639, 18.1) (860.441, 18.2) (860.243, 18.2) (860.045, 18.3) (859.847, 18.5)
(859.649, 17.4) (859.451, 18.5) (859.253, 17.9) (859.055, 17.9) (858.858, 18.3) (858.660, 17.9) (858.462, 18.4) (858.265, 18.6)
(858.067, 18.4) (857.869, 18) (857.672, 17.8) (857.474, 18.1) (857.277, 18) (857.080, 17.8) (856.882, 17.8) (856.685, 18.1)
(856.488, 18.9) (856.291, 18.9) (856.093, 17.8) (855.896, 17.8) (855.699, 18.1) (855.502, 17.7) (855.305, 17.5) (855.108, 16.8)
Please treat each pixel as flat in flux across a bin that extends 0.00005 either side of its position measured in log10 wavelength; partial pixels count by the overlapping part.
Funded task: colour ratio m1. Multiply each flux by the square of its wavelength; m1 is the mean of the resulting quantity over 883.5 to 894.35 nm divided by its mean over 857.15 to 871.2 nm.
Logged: 1.09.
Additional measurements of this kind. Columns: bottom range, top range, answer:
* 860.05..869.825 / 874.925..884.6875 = 1.09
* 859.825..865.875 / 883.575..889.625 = 1.08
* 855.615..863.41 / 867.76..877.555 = 1.04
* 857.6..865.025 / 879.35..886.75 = 1.08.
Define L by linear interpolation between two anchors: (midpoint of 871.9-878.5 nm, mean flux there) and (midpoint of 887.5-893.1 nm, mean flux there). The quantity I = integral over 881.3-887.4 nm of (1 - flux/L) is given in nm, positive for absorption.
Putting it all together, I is -0.15 nm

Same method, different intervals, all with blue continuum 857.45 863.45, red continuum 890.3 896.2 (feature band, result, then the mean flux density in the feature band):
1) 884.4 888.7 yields -0.06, 18.6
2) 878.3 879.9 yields -0.05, 18.9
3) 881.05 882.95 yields -0.06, 18.9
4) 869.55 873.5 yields -0.04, 18.5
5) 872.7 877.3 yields -0.07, 18.6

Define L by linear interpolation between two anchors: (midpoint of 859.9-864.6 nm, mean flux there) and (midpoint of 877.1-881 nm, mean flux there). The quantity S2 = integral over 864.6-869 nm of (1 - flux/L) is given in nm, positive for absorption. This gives 0.35 nm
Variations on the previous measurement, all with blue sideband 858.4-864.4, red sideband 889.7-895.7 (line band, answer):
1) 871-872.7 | -0.01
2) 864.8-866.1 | 0.10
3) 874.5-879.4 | -0.11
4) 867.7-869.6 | 0.07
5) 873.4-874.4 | 0.00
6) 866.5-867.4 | 0.09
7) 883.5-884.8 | -0.06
